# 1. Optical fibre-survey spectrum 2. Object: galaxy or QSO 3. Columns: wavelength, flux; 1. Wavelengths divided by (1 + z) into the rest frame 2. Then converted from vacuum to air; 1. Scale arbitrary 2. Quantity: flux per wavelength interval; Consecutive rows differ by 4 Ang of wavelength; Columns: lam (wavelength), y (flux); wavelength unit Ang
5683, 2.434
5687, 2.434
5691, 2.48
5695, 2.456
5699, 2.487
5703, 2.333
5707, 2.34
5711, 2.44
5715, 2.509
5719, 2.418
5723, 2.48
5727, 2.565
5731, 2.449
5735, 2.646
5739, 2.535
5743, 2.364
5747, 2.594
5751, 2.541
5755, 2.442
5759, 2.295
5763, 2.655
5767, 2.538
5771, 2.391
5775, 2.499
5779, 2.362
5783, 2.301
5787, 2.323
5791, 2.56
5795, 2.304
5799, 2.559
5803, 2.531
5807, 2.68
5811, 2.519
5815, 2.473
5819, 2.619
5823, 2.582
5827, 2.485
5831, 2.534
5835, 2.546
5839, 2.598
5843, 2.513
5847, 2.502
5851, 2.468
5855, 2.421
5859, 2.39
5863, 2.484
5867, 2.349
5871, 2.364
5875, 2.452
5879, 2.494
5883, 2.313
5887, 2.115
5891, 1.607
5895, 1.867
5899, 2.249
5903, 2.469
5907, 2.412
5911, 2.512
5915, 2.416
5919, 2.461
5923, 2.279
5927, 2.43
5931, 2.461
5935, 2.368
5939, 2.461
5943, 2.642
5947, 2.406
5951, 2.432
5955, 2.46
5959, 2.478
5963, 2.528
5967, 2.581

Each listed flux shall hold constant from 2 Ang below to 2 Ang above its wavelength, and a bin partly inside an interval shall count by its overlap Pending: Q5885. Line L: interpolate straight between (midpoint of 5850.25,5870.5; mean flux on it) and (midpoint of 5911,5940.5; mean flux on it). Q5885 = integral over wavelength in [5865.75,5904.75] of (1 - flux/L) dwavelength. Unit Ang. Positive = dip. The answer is 3.10 Ang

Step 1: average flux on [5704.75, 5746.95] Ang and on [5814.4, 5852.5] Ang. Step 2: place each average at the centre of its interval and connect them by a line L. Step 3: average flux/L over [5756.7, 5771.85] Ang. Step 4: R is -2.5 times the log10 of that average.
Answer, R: 0.01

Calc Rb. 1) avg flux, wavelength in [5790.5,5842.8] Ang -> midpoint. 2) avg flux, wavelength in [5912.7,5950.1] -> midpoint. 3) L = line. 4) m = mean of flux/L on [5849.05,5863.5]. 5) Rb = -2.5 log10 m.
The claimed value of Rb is 0.03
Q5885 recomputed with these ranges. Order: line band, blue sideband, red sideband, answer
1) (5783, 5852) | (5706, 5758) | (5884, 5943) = -3.2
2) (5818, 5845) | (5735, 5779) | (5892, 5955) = -1.2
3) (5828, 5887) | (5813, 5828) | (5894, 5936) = 0.7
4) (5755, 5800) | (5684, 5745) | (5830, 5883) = 0.5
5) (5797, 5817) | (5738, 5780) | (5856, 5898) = -1.4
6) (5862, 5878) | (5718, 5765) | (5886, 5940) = -0.5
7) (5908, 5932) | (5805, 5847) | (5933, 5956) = 0.5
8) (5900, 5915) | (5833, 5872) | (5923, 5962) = 0.1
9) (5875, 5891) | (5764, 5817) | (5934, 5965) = 1.5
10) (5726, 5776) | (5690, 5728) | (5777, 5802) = -1.5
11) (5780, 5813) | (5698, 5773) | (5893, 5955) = -0.3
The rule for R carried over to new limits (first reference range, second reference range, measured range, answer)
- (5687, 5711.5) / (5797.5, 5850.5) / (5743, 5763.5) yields 0.00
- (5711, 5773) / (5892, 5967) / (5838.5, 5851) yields -0.03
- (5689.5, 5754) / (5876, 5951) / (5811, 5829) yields -0.06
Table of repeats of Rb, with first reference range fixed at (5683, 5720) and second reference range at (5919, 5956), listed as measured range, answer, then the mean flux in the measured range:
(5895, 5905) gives 0.082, 2.26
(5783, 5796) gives 0.021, 2.39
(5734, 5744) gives -0.036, 2.52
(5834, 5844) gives -0.052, 2.56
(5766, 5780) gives -0.005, 2.45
